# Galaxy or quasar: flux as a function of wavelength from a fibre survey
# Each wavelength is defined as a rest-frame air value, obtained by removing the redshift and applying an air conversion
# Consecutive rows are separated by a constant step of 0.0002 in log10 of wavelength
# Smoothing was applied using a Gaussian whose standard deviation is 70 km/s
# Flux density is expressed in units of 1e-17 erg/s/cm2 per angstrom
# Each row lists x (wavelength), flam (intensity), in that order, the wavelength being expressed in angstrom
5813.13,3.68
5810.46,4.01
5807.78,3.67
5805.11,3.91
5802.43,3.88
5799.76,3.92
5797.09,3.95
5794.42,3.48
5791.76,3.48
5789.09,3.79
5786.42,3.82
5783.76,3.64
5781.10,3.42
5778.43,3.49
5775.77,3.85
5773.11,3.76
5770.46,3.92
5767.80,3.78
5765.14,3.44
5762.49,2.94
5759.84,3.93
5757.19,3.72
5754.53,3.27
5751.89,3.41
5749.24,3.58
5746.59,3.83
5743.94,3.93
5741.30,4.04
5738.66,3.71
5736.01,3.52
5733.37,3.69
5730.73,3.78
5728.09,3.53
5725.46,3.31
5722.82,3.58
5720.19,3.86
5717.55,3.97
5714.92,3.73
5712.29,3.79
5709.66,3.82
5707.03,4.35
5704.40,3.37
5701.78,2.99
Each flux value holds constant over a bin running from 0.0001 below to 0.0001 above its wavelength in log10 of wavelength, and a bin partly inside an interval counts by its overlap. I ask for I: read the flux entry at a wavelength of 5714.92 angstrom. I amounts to 3.73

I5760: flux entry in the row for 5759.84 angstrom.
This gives 3.93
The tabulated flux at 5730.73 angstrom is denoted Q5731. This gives 3.78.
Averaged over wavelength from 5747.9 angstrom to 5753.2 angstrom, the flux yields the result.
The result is 3.49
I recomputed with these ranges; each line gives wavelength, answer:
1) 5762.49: 2.94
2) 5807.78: 3.67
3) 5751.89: 3.41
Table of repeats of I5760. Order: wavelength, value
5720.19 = 3.86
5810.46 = 4.01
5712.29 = 3.79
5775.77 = 3.85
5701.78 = 2.99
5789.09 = 3.79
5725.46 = 3.31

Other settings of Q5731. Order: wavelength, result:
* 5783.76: 3.64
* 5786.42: 3.82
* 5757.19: 3.72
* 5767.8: 3.78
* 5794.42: 3.48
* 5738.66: 3.71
